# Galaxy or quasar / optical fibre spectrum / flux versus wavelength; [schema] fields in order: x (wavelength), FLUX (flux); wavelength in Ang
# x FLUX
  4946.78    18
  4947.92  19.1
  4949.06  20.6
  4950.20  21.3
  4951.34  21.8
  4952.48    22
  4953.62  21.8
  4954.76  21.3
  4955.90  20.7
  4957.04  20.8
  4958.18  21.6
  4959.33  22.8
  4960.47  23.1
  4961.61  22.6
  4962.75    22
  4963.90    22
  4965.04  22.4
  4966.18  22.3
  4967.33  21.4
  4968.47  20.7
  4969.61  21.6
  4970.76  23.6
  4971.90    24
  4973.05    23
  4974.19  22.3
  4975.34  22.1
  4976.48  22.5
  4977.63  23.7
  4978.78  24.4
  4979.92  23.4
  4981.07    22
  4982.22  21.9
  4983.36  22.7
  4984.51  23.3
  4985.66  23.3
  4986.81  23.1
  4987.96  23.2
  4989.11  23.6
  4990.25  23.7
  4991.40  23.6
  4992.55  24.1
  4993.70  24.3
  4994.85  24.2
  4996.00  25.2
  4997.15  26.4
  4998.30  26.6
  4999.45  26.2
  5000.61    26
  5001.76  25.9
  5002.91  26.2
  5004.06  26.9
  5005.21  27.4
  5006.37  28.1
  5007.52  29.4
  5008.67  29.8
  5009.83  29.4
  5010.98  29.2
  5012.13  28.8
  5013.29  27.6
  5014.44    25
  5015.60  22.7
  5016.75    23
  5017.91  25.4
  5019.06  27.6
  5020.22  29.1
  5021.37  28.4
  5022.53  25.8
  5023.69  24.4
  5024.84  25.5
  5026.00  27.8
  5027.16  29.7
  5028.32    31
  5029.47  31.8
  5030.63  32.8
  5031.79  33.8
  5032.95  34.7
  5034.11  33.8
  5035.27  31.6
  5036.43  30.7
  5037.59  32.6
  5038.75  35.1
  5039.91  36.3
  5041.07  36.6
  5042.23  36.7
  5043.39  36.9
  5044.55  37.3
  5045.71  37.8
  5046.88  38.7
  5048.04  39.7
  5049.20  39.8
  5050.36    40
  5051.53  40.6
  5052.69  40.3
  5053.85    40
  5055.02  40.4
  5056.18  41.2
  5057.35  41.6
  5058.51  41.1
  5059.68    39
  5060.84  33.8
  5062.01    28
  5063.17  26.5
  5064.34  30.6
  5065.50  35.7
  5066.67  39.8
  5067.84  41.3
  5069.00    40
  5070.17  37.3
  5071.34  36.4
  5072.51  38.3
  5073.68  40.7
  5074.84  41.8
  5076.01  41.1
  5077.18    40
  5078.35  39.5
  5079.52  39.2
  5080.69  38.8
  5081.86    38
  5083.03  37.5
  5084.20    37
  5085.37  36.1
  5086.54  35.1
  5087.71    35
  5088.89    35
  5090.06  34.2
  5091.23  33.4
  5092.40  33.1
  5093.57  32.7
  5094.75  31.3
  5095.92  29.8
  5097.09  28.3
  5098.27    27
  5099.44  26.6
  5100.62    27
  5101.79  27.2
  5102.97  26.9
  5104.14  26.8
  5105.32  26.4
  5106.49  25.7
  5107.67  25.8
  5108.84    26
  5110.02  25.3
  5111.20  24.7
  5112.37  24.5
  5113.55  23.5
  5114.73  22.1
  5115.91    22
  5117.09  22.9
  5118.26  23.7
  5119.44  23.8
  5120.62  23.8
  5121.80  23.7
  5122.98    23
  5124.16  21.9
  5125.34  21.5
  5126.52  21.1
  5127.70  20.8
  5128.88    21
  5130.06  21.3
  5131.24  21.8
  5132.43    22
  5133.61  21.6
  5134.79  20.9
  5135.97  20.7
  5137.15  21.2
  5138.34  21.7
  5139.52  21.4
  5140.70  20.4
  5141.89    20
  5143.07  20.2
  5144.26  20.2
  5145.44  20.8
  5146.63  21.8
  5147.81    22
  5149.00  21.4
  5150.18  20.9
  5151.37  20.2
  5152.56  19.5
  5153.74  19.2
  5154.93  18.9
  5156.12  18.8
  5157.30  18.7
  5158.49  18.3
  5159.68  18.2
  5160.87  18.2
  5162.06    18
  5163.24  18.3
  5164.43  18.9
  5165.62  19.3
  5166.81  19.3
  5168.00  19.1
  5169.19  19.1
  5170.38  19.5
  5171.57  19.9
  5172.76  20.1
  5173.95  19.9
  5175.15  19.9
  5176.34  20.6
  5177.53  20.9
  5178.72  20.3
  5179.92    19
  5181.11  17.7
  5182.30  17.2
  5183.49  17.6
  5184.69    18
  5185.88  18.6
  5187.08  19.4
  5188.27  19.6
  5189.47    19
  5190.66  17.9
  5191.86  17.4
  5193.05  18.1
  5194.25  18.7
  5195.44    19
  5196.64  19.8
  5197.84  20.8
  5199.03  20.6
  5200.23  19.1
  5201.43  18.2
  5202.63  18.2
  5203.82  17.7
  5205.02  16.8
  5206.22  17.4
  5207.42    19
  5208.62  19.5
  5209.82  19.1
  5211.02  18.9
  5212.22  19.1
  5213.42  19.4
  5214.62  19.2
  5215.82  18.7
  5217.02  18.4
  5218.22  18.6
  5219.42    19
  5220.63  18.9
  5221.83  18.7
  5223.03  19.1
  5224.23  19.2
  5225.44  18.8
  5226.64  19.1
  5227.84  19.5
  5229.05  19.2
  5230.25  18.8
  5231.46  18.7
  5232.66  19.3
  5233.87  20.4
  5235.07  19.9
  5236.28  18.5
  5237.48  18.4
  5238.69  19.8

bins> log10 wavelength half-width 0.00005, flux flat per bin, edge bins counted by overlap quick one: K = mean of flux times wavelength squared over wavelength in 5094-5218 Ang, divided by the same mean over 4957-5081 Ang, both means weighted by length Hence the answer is 0.74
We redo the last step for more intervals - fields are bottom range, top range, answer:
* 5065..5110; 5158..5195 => 0.58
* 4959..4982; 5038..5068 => 1.71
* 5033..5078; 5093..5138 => 0.67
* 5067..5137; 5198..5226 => 0.67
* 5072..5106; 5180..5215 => 0.57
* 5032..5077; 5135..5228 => 0.54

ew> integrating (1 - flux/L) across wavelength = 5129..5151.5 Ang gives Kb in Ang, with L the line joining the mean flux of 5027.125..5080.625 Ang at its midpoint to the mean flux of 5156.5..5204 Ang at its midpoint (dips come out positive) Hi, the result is 3.21 Ang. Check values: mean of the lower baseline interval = 36.9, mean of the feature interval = 21.1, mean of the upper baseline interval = 19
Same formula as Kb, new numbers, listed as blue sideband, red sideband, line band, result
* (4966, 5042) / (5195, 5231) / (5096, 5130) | -2.68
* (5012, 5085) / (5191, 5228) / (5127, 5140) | 2.48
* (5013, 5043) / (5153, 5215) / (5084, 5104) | -4.66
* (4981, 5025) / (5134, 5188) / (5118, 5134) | -0.91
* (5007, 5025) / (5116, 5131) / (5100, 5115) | -1.66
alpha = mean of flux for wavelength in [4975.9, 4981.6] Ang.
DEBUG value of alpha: 23.2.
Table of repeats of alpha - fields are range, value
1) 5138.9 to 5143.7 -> 20.5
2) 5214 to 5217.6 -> 18.8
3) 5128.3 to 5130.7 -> 21.2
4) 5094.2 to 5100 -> 28.6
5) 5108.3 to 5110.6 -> 25.6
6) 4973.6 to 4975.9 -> 22.2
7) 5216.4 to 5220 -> 18.7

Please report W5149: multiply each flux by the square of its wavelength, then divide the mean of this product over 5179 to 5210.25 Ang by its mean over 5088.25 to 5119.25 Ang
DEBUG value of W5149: 0.7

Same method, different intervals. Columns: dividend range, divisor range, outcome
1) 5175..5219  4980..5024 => 0.79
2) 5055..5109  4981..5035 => 1.32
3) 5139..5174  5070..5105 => 0.59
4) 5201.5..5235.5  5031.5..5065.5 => 0.55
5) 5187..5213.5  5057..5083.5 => 0.53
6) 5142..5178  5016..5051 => 0.64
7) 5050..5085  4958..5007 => 1.66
